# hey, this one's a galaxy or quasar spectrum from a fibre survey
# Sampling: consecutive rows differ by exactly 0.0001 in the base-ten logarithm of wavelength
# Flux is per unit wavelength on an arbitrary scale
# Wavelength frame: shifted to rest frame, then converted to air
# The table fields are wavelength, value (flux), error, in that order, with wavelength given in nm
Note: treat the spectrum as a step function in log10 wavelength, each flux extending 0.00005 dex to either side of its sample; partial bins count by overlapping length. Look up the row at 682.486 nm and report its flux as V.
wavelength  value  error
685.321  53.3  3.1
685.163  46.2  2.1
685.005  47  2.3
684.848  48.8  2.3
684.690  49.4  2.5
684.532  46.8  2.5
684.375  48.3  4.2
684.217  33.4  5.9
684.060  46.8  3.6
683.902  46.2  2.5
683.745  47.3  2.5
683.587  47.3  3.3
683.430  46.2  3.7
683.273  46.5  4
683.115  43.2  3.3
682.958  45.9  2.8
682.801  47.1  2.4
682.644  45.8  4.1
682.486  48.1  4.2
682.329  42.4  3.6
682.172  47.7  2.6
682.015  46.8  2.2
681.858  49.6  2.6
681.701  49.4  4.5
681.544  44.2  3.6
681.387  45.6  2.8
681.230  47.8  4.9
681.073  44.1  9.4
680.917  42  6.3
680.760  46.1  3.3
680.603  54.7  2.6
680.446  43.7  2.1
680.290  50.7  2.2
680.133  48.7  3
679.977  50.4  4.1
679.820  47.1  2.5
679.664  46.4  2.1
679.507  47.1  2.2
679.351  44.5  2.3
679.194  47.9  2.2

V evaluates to 48.1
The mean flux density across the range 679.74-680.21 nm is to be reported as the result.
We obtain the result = 48.8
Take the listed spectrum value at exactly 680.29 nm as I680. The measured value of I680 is 50.7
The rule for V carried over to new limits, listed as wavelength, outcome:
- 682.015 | 46.8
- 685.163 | 46.2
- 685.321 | 53.3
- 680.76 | 46.1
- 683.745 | 47.3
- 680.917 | 42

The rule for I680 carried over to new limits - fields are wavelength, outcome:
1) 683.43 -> 46.2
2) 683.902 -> 46.2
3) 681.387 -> 45.6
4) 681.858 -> 49.6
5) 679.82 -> 47.1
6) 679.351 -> 44.5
